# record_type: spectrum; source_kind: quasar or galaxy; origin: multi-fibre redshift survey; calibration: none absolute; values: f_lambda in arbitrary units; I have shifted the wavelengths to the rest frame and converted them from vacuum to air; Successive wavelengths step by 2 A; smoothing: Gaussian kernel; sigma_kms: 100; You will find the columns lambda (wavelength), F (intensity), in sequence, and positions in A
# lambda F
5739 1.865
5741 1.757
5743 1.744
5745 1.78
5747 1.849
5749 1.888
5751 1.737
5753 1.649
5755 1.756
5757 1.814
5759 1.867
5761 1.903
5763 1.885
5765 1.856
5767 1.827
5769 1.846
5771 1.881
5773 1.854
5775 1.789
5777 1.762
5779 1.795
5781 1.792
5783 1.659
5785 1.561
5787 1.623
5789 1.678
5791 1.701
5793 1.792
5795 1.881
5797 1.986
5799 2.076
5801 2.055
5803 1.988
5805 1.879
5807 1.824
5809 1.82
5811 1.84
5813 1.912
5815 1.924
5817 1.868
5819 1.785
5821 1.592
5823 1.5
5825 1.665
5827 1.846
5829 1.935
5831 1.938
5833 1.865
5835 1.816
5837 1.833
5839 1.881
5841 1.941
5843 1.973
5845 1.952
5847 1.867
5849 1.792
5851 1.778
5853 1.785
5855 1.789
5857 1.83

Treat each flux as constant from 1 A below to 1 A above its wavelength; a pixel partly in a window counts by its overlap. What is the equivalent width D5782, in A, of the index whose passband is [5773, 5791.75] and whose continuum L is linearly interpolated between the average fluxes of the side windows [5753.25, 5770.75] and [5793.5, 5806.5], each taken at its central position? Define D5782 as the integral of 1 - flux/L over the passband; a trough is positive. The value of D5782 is 1.9 A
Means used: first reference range 1.84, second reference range 1.96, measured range 1.71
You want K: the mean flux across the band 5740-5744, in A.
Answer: 1.75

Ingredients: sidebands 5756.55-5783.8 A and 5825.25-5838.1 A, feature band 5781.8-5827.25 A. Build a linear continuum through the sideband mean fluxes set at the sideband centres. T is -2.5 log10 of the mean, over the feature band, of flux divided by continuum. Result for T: 0.03 mag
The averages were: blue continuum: 1.82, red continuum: 1.86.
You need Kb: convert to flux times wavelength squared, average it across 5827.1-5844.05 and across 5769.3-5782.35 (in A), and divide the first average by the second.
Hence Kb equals 1.1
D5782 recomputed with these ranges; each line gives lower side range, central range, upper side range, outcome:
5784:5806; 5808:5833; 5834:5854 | 0.62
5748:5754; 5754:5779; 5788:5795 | -1.16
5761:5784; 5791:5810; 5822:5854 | -0.89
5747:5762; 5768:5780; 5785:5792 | -0.72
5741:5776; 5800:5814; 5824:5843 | -0.42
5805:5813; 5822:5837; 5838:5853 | 0.53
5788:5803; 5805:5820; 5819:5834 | -0.29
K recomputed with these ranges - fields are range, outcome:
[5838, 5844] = 1.93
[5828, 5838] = 1.88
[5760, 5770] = 1.86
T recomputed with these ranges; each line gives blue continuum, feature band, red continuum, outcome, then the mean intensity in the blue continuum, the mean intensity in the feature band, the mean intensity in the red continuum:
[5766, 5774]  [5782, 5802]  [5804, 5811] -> 0.026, 1.85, 1.8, 1.84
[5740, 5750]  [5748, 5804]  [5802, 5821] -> 0.006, 1.8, 1.82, 1.86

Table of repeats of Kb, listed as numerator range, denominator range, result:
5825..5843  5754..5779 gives 1.05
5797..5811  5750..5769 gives 1.08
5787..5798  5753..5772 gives 0.98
